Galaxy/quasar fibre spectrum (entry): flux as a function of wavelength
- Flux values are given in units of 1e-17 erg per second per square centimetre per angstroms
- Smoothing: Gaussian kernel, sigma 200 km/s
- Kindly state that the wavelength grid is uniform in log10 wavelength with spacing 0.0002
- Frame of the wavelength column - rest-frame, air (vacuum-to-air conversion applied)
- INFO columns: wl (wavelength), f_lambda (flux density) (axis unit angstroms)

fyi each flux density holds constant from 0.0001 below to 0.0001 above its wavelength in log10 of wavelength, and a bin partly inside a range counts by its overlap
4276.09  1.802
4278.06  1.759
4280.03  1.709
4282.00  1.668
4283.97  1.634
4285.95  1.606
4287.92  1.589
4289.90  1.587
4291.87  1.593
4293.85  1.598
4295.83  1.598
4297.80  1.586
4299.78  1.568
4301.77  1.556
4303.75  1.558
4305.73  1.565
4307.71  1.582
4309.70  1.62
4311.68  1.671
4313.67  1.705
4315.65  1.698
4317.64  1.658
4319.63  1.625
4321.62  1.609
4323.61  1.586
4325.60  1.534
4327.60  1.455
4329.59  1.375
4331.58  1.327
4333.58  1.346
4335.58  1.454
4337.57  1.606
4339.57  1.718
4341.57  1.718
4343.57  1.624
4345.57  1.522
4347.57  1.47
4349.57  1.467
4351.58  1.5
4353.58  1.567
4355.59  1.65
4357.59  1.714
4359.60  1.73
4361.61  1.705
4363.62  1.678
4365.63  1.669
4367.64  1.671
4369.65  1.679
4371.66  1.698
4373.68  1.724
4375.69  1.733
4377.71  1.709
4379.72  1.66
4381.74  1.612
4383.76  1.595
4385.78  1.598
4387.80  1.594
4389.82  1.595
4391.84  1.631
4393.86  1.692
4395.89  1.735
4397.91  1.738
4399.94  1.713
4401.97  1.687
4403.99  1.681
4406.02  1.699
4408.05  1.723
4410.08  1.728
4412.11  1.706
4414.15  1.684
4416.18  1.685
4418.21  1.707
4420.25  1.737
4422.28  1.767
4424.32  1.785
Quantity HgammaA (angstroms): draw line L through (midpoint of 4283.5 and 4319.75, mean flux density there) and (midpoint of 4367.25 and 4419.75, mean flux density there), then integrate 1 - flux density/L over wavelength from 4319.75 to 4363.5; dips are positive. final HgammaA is 2.2 angstroms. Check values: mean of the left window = 1.61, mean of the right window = 1.68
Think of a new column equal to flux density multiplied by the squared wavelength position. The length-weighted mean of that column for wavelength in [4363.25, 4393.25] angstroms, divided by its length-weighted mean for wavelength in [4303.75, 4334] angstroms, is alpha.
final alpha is 1.09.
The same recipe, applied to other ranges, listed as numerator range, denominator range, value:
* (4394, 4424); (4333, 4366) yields 1.10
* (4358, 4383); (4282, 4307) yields 1.10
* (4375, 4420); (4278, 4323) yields 1.08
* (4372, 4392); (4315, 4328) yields 1.06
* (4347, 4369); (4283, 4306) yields 1.05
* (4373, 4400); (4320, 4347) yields 1.11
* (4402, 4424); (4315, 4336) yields 1.18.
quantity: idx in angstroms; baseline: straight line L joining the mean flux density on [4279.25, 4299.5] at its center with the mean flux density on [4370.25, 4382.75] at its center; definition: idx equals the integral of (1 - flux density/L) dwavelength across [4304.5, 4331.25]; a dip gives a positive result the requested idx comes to 0.89 angstroms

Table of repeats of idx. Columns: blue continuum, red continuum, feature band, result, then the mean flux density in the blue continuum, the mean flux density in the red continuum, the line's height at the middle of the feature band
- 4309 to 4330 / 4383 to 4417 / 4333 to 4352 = 0.9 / 1.6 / 1.68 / 1.62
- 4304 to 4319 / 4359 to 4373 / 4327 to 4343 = 1.5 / 1.64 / 1.69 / 1.66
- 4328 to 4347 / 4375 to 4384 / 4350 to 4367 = -0.6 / 1.52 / 1.66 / 1.59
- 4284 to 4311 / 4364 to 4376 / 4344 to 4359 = 0.9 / 1.59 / 1.69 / 1.67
